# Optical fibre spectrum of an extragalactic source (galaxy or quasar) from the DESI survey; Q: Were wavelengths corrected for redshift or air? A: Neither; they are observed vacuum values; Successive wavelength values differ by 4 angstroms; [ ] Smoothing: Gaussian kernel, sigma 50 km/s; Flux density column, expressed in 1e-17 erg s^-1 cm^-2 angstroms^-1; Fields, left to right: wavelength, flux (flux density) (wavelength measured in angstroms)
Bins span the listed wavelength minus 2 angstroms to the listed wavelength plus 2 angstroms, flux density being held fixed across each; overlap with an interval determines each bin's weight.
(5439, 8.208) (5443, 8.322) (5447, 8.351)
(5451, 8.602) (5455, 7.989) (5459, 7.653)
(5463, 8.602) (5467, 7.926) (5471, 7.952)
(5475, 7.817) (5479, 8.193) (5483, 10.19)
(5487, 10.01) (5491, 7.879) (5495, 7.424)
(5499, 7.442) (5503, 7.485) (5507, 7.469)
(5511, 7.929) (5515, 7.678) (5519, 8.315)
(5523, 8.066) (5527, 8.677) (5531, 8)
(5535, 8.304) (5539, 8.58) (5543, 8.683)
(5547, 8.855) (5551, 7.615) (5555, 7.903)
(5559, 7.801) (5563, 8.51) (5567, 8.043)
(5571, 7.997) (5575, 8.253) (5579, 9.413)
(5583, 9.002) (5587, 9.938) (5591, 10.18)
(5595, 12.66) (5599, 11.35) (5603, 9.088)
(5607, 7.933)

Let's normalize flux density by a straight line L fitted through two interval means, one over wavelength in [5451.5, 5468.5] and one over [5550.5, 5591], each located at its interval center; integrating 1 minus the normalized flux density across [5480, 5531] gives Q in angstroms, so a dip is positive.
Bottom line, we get 0.5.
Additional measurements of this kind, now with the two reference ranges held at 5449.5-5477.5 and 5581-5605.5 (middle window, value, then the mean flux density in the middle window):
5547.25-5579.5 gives 5.4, 8.17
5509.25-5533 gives 2.5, 8.11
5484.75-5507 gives 1.6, 8.02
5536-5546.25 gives 0.9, 8.63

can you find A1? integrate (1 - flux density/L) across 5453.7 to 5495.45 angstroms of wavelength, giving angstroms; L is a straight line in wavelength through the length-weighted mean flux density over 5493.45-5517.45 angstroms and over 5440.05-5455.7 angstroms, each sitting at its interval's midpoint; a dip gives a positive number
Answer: -2.0 angstroms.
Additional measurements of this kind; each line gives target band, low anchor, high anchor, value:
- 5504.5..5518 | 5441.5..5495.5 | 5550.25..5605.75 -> 1.5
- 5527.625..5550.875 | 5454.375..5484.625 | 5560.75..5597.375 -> 1.4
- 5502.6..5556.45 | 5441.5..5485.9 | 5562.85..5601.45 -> 5.4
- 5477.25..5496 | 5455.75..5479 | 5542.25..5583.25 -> -1.7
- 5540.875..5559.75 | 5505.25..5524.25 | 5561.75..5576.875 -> -0.3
